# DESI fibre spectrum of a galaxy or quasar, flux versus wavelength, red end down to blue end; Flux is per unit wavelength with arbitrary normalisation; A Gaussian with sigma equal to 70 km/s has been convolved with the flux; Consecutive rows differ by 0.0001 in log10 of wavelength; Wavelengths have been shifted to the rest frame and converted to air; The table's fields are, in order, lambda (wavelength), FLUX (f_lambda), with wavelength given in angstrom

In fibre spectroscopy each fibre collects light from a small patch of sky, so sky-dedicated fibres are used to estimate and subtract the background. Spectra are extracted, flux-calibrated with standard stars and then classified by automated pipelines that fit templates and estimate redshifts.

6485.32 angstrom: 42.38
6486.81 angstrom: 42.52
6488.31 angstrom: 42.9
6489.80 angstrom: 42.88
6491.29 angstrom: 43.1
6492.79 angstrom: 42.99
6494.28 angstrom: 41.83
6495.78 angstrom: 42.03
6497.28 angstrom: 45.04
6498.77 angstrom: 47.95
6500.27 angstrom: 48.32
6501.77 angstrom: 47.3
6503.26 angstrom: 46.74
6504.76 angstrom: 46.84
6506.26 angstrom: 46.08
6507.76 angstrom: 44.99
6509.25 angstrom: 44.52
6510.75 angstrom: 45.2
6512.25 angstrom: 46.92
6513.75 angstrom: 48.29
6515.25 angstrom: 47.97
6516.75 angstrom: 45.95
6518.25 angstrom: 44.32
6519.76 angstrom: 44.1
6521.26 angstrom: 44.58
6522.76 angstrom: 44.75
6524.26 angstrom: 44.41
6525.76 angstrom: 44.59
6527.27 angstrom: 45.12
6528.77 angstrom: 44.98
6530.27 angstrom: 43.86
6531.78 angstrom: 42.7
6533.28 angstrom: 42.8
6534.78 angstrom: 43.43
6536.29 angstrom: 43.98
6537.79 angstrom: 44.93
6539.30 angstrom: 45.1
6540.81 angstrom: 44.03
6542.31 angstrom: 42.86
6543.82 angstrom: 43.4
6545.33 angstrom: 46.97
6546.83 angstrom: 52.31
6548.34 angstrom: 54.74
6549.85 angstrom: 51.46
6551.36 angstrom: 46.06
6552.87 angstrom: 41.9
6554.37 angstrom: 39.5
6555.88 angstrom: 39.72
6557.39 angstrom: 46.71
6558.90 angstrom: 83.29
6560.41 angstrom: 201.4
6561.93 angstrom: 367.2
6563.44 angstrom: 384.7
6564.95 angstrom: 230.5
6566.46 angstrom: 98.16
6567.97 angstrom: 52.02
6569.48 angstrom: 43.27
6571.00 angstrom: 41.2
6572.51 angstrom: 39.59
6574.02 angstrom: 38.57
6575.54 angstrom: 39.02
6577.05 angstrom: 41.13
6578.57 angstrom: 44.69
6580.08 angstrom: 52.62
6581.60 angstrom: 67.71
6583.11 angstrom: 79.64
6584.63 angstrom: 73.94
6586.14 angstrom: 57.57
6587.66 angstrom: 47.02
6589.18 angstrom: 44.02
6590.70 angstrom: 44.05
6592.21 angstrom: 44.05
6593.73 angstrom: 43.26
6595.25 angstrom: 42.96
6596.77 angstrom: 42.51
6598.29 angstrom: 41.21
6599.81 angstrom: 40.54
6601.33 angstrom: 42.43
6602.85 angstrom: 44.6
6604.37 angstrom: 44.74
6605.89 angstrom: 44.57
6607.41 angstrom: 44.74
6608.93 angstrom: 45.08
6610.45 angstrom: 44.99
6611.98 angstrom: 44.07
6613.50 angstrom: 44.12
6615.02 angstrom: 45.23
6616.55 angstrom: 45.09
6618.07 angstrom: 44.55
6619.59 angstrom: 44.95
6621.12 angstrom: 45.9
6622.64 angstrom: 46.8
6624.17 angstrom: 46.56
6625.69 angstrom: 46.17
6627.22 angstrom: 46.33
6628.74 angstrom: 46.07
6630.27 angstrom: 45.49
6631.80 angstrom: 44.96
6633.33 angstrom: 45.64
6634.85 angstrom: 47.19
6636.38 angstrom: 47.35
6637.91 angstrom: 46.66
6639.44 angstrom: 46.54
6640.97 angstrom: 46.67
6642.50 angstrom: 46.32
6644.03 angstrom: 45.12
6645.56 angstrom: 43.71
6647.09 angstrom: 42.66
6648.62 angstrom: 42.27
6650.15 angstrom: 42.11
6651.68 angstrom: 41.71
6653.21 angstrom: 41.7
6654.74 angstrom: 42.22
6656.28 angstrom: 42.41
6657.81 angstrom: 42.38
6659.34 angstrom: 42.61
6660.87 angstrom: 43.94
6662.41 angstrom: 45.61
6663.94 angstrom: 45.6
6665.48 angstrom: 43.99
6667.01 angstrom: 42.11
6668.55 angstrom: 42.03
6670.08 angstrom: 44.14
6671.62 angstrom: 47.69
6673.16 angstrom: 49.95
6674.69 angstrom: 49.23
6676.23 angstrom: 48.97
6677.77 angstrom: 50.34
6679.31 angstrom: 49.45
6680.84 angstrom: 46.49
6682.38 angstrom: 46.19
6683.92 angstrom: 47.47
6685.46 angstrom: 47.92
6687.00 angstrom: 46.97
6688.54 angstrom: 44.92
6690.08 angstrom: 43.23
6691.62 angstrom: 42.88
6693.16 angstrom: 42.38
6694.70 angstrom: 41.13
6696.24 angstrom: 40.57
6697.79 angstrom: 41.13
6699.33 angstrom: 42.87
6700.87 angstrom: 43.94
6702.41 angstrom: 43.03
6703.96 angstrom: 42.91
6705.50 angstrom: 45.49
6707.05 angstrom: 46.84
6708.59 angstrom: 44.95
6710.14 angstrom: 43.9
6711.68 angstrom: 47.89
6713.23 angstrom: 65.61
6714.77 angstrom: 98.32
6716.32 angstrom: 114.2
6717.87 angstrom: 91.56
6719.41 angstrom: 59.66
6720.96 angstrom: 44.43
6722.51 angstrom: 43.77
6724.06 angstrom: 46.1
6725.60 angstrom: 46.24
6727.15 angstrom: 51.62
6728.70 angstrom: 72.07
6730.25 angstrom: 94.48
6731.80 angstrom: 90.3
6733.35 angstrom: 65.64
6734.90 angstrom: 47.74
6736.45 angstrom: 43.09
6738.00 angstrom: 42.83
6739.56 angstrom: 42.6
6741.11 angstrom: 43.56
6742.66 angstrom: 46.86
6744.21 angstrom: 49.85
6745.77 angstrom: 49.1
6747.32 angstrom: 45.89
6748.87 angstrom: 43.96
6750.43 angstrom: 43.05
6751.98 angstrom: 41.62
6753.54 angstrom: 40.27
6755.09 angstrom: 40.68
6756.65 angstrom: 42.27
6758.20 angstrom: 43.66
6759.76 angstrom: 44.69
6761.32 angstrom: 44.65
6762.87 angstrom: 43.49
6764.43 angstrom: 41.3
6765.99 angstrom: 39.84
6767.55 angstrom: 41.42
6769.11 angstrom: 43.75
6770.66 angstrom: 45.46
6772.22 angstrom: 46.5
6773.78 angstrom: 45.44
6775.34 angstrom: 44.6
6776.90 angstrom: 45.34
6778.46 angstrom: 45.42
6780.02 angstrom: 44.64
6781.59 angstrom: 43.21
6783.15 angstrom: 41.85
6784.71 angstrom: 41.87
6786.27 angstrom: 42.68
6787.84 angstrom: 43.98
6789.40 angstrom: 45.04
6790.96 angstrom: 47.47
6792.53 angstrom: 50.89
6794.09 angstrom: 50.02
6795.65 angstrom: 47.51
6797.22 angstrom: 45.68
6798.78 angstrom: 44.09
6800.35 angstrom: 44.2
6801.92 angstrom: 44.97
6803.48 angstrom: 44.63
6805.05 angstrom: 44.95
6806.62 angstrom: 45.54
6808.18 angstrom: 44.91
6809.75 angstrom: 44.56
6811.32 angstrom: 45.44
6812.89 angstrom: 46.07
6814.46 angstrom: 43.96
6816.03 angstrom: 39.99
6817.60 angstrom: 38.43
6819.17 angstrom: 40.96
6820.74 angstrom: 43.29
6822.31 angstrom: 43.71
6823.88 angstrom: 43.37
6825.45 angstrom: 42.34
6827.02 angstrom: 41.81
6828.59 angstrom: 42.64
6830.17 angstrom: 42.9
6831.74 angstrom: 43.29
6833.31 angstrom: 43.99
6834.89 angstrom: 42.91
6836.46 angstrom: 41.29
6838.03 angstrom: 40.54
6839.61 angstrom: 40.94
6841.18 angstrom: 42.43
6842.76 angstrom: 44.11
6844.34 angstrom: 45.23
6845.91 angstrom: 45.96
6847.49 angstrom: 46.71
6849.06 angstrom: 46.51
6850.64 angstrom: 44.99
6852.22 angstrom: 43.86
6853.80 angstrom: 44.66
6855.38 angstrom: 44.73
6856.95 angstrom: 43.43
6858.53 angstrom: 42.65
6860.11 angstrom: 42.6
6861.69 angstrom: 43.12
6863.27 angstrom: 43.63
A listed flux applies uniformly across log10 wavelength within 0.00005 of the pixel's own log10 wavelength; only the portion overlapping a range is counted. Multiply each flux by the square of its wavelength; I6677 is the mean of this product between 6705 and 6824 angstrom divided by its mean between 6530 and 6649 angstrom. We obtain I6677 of 0.9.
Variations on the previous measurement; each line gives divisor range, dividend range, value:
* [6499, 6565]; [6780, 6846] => 0.71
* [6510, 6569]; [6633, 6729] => 0.69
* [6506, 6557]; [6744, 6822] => 1.06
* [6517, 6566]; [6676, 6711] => 0.61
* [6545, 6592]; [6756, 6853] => 0.57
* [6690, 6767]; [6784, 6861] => 0.88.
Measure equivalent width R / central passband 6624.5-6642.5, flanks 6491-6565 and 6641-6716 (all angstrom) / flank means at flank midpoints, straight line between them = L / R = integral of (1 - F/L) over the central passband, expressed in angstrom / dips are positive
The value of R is 1.98 angstrom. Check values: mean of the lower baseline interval 64.7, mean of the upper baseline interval 46.6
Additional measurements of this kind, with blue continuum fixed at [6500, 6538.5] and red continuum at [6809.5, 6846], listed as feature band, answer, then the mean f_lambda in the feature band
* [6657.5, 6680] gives -0.9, 45.9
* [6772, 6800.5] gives -1.4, 45.3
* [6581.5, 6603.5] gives -2.5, 49.9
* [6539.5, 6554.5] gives -0.5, 46.6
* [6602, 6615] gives 0.0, 44.6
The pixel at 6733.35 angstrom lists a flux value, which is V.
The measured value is 65.64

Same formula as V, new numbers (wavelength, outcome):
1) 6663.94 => 45.6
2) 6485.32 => 42.38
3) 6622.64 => 46.8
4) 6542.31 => 42.86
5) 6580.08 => 52.62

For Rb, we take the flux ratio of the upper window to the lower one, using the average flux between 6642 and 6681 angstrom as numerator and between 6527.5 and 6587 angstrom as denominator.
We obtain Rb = 0.60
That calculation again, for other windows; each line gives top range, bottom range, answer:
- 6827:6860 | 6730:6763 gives 0.89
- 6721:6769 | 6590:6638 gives 1.09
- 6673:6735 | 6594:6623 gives 1.23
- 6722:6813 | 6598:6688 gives 1.04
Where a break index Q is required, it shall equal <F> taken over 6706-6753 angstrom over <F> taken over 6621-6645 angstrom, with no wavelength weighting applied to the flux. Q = 1.23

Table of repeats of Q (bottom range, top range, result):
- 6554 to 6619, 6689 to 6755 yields 0.73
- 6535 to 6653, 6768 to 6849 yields 0.74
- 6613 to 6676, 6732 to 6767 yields 1.01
